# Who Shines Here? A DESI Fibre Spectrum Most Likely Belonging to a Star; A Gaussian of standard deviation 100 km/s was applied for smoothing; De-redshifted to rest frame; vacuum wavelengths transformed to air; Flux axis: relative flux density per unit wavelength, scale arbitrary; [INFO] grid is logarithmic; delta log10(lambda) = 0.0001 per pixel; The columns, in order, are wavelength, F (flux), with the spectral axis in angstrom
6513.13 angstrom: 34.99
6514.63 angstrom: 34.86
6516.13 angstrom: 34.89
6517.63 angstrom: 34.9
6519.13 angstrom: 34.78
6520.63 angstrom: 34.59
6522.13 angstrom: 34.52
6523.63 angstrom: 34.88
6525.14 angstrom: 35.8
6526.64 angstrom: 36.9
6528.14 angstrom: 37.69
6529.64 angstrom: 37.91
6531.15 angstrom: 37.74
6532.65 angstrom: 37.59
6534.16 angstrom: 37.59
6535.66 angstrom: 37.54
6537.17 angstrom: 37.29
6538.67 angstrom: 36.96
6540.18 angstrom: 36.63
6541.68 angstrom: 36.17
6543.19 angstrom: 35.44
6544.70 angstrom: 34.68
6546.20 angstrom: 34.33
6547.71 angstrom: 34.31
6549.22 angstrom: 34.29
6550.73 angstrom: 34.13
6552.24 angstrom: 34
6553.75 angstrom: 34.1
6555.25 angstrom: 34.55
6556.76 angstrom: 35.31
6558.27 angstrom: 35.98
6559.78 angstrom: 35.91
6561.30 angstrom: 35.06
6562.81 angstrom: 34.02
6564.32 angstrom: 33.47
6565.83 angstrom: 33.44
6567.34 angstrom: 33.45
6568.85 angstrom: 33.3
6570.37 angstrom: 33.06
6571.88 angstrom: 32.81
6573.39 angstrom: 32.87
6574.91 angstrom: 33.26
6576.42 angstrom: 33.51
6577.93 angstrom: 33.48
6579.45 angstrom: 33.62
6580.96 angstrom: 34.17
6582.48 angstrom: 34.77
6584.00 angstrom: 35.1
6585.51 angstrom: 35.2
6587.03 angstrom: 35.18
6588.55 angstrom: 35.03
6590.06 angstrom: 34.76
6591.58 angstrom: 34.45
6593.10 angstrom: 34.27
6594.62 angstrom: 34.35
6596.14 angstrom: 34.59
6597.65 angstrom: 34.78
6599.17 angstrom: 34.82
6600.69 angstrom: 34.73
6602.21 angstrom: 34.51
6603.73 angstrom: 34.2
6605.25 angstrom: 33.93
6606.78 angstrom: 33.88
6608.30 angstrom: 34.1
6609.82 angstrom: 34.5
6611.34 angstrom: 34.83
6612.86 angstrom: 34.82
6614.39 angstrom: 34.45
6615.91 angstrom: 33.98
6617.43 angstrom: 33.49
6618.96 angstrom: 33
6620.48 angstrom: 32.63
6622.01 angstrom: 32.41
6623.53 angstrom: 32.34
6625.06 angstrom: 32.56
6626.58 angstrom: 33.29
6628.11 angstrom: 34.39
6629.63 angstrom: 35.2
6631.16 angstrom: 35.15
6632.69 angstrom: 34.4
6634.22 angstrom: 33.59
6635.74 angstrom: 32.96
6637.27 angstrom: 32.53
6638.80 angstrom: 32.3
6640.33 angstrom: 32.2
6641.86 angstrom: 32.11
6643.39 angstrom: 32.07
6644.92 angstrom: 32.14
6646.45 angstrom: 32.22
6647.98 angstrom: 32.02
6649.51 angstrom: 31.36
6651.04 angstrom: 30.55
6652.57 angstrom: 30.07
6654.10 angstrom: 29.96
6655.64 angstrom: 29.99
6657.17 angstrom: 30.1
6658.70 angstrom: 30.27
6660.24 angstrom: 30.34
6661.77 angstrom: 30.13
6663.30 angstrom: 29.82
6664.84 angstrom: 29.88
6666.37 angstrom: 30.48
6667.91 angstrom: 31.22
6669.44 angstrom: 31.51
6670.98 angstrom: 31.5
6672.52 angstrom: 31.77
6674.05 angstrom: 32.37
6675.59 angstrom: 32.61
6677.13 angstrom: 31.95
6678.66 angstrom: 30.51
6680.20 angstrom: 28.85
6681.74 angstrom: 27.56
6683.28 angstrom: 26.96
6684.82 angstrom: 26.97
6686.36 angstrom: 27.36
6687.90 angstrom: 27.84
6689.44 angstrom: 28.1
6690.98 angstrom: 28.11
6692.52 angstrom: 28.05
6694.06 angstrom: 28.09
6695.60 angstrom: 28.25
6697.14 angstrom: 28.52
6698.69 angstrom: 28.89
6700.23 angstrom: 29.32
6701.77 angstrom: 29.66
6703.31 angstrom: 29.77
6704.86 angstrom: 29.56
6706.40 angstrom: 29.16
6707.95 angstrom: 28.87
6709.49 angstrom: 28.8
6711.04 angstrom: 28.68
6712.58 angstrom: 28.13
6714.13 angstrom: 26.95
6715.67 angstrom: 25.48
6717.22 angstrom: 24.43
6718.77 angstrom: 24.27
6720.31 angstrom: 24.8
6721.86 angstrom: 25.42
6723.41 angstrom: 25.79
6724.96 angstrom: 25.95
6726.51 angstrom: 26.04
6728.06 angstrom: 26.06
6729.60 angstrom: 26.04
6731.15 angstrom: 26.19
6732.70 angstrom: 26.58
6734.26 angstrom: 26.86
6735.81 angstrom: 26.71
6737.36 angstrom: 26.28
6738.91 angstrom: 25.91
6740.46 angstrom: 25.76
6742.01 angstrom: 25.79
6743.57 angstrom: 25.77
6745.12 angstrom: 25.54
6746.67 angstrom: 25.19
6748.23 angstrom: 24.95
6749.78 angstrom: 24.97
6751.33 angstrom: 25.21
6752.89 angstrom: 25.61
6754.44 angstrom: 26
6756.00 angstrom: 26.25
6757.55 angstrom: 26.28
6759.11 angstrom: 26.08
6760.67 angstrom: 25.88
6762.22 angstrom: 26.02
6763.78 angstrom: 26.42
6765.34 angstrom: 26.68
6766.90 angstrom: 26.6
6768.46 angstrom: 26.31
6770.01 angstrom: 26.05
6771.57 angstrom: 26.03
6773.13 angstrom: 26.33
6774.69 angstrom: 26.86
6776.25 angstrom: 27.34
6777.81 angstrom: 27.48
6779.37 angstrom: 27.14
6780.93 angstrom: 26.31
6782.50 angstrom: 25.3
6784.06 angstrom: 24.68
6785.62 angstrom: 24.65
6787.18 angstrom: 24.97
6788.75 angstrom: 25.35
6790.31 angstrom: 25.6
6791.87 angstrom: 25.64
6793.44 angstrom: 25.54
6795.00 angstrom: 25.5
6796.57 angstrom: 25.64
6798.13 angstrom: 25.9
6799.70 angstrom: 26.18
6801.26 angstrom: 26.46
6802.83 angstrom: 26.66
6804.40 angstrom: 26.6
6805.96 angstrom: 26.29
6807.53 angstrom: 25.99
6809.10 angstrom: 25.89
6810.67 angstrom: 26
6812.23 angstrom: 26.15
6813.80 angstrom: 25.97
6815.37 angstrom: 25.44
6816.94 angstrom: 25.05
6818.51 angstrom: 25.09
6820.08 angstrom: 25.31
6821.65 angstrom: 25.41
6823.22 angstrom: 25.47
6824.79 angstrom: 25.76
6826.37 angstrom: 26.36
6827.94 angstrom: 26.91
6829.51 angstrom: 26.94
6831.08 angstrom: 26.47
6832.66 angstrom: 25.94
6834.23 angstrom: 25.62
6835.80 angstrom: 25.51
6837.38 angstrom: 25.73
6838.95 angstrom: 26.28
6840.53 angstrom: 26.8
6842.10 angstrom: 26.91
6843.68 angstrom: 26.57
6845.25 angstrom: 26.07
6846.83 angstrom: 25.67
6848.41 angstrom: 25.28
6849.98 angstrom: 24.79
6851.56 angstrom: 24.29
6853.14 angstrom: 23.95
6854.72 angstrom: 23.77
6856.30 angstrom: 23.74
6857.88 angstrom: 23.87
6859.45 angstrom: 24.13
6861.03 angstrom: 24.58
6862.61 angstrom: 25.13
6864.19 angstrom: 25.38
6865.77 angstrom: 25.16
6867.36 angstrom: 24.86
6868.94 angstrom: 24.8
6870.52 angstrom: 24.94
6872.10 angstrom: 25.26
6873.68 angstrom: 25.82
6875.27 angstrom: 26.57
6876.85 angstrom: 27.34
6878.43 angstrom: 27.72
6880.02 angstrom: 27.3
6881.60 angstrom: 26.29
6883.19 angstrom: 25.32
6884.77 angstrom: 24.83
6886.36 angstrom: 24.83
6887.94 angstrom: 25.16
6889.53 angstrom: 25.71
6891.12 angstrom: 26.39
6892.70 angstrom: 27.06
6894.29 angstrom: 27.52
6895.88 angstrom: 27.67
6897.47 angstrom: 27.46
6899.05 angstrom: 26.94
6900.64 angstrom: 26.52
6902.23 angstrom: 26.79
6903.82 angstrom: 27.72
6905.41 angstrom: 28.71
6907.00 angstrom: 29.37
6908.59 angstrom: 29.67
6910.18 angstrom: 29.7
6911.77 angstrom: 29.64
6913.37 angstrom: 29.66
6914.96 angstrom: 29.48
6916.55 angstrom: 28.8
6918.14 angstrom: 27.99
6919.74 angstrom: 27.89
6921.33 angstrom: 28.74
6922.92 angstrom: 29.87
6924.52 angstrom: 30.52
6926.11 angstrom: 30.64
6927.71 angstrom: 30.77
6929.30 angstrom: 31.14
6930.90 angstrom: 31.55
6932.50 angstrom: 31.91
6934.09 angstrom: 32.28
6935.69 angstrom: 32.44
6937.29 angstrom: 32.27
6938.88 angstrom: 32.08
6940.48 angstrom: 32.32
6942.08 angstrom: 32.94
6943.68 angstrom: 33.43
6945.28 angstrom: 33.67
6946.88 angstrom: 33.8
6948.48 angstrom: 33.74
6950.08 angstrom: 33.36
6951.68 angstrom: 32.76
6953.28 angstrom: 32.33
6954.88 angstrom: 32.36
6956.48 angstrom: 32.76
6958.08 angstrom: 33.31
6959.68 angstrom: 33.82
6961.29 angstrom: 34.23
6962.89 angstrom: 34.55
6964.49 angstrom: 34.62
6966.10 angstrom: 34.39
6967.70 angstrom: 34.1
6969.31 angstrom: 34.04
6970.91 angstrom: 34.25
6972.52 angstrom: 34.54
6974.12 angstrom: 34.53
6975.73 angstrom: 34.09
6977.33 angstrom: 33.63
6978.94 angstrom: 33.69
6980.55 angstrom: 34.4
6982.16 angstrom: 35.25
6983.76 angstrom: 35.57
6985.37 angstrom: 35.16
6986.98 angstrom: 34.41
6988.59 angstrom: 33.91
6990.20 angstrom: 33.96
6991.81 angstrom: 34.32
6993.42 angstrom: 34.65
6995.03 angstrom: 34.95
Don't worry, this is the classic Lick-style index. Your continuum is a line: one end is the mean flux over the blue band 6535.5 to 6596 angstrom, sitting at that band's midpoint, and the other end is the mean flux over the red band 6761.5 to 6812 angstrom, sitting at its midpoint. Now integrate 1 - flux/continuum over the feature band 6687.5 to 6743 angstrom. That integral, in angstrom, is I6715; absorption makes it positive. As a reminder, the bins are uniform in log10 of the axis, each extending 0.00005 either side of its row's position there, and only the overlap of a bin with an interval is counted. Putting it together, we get 3.2 angstrom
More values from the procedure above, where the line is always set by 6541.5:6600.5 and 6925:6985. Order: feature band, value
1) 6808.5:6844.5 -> 8.20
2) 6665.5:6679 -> 0.99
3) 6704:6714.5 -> 1.64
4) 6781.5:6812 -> 7.22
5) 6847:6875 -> 7.34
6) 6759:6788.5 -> 6.67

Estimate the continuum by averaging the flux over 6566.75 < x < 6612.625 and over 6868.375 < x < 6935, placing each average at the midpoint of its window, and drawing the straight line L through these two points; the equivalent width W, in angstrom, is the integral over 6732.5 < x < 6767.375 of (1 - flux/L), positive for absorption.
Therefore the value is 5.7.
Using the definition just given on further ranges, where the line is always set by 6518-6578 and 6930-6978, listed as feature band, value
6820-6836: 3.71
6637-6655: 1.60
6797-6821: 5.68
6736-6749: 3.25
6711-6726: 3.71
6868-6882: 3.11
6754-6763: 2.13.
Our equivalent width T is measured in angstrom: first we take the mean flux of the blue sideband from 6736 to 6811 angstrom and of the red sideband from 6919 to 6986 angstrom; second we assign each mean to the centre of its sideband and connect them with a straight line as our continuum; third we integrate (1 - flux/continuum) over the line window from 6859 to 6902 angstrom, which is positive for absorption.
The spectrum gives 5.9 angstrom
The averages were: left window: 26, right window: 33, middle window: 26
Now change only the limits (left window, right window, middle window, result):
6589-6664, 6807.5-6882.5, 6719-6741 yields 2.6 angstrom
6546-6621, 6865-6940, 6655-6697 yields 3.7 angstrom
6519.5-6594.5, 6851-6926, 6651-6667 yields 1.1 angstrom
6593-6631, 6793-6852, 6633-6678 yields 1.3 angstrom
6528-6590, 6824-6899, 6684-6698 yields 1.4 angstrom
